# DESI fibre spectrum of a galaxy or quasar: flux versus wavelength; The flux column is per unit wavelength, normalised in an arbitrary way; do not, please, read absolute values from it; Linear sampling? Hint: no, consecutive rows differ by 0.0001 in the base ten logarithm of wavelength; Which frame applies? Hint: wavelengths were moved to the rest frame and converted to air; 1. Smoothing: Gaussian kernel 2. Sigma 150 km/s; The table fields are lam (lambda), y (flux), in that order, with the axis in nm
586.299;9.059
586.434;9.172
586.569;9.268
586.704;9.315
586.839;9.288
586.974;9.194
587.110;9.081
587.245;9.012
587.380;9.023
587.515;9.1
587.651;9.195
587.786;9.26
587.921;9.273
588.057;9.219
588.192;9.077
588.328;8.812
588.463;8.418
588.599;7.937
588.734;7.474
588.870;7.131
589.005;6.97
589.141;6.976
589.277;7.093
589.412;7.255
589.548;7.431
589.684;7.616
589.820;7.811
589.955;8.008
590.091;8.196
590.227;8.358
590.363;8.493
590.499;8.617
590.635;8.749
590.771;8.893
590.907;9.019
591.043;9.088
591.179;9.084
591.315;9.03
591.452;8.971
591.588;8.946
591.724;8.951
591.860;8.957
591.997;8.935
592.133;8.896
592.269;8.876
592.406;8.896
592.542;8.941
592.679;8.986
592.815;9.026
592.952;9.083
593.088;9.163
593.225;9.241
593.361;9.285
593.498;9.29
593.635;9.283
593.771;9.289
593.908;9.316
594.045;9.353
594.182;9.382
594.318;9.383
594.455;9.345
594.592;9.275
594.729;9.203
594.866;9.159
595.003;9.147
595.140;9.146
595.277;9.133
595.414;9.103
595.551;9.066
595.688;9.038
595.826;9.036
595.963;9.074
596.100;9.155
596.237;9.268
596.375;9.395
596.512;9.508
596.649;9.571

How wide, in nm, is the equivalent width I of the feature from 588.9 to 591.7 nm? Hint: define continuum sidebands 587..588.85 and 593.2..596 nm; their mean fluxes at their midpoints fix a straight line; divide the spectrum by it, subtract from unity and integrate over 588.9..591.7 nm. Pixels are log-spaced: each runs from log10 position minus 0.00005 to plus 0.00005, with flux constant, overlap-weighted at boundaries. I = 0.23 nm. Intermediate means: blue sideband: 8.8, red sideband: 9.22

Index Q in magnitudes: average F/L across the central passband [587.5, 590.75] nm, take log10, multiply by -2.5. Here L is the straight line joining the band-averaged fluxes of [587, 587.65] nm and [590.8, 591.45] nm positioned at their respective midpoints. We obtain 0.11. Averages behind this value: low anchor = 9.07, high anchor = 9.03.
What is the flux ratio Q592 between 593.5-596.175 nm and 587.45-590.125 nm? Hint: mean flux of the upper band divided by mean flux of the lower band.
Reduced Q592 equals 1.14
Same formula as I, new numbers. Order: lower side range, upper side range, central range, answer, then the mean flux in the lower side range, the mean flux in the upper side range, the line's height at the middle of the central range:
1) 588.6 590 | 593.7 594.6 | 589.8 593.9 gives -0.24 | 7.4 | 9.34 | 8.42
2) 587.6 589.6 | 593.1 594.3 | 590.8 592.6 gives -0.03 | 8.1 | 9.3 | 8.83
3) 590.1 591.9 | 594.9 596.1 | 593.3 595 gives -0.05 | 8.84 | 9.1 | 9.02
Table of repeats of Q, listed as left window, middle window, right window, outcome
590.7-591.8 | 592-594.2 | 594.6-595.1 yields 0.00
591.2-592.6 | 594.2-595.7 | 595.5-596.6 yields -0.01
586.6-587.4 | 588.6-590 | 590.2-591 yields 0.20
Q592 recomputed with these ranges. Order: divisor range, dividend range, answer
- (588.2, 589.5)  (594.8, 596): 1.19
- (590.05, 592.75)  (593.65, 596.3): 1.04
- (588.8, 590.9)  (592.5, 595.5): 1.17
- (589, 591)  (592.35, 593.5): 1.14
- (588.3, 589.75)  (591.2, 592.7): 1.19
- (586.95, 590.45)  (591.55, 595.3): 1.10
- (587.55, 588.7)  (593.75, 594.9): 1.05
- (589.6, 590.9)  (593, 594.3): 1.12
